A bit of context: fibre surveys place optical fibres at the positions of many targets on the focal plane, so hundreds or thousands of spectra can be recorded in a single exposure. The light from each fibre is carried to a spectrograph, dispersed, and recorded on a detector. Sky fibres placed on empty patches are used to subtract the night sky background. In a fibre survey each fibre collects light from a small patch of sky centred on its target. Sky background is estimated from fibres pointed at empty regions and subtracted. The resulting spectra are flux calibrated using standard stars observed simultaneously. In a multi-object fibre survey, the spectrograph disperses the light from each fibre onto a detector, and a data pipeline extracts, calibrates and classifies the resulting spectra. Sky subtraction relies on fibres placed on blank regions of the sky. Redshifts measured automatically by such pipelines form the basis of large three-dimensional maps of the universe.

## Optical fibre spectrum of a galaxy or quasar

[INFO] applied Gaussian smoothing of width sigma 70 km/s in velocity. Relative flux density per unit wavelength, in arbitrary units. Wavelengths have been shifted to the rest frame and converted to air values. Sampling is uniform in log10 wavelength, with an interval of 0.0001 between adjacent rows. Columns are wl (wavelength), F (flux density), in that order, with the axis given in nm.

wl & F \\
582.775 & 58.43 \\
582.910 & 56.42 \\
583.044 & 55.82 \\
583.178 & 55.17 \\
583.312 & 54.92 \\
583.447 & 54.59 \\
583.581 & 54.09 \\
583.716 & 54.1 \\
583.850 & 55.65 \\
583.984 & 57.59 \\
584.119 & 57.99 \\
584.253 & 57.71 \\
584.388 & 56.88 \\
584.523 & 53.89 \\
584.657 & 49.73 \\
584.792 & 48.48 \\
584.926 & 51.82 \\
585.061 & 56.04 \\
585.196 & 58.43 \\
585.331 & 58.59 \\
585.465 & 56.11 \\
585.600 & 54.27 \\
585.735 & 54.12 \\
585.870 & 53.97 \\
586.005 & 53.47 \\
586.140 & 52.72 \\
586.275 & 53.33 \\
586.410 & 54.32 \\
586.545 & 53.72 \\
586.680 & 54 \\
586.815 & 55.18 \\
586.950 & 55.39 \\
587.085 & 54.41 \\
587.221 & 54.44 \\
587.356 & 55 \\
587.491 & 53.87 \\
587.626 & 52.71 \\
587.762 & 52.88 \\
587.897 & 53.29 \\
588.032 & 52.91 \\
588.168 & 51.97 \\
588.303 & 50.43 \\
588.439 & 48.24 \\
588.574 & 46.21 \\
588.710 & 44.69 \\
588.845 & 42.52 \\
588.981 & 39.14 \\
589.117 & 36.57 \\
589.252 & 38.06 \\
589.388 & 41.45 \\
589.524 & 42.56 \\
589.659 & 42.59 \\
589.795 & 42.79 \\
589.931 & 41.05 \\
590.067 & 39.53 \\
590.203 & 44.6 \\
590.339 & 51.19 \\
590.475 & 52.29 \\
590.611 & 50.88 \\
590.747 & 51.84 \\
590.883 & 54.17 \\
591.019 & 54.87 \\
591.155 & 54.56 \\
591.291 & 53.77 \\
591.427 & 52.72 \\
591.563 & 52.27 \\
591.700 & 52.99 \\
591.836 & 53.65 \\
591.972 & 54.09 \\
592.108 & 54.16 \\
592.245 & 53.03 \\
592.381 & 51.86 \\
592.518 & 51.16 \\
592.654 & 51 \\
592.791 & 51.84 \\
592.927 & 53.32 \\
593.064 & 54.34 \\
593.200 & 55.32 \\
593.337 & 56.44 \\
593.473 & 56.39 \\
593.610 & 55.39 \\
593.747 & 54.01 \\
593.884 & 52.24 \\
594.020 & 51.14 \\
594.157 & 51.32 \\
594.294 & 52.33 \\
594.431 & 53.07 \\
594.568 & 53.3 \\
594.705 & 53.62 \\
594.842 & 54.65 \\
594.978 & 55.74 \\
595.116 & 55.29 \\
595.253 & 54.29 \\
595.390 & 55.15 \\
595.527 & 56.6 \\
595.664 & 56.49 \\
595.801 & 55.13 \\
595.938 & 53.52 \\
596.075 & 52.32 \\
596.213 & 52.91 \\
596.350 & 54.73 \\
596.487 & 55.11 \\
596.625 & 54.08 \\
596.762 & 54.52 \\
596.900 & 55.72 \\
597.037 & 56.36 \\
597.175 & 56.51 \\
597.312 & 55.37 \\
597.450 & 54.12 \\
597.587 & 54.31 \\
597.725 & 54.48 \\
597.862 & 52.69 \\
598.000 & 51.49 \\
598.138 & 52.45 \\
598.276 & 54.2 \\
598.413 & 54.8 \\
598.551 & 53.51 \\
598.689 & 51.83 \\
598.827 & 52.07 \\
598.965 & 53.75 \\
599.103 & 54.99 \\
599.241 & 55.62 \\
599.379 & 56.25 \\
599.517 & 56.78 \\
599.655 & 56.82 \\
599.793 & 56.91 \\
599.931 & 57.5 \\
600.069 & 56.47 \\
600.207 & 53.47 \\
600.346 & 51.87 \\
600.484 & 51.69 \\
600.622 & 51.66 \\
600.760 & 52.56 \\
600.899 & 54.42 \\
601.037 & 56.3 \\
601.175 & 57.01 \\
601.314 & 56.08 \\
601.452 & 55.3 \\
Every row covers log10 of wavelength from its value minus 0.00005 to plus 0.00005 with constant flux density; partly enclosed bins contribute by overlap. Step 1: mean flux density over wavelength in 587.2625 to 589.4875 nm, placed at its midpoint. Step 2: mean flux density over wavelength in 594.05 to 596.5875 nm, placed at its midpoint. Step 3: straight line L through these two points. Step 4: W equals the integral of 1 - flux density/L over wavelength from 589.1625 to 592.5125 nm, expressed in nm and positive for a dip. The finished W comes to 0.05 nm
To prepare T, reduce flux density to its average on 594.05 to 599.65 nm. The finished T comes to 54.3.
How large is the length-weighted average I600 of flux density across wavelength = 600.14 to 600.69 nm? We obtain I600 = 52.1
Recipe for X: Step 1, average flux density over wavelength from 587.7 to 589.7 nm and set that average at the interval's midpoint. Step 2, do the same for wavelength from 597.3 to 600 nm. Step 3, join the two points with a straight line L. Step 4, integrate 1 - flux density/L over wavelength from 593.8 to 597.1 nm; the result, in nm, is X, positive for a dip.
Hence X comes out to -0.16 nm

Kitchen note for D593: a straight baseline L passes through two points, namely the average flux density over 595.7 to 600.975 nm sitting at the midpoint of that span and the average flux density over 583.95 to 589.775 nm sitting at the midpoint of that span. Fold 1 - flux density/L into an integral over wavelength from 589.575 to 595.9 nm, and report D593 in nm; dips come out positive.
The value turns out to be 0.062 nm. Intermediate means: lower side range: 51.3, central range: 52.3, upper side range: 54.3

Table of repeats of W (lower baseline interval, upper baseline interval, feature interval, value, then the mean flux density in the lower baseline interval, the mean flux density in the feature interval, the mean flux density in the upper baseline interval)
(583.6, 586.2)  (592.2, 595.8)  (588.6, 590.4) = 0.40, 54.8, 42.1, 53.9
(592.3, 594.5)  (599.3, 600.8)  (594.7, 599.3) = -0.03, 53.2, 54.4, 54.8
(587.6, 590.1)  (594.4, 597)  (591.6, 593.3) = -0.10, 45.2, 53.1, 54.6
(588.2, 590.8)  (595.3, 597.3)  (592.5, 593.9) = -0.10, 44.6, 53.9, 55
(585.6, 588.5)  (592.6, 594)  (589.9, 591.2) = 0.10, 53.4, 49.6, 54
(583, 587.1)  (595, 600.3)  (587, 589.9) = 0.39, 54.7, 47.4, 54.7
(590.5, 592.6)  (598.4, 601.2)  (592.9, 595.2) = -0.02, 53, 54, 54.5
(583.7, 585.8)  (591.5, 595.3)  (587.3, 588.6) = 0.06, 55.1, 51.9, 53.5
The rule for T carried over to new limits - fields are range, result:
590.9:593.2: 53.2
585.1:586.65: 54.8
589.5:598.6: 52.8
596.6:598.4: 54.4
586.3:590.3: 48.2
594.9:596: 55.3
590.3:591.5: 53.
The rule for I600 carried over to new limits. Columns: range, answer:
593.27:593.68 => 56.1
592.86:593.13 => 53.7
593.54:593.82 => 54.5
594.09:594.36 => 51.8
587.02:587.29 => 54.3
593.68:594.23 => 52.2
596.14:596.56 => 54.1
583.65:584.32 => 56.7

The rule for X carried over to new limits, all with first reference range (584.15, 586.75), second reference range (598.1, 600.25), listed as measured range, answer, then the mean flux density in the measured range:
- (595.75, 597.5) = 0.00 nm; 54.6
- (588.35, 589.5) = 0.26 nm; 42.3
